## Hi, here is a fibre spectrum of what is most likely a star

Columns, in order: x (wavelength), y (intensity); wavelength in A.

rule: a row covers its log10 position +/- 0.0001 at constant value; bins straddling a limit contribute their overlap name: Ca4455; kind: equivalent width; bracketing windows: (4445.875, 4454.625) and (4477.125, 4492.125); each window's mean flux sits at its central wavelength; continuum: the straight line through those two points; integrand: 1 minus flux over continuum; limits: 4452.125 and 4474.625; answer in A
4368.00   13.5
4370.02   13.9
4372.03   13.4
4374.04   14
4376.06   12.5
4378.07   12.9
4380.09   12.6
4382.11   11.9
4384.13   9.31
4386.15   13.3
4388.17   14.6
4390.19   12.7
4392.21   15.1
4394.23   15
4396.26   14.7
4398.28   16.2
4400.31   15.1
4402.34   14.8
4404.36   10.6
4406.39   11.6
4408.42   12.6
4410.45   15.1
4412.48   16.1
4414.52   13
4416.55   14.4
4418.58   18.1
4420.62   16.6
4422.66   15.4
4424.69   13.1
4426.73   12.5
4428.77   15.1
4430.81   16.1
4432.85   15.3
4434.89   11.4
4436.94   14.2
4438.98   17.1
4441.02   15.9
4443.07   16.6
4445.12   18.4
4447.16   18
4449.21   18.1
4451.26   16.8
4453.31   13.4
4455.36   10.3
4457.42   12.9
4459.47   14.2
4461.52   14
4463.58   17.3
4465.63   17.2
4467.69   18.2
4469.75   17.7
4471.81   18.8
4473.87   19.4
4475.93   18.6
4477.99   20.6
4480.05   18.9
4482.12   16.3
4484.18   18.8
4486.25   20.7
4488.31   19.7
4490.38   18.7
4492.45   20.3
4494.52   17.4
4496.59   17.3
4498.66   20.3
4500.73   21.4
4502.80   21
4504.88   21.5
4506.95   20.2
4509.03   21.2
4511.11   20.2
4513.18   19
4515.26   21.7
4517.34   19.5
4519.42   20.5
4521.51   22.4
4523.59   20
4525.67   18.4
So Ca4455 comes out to 2.3 A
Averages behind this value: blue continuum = 16.4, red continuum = 19.1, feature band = 15.7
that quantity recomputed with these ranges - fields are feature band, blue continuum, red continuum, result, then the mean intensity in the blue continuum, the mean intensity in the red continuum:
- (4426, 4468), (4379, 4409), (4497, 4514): 3.46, 13.3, 20.5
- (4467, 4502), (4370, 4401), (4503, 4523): 0.10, 13.6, 20.7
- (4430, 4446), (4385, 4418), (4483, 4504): 0.67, 14.1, 19.6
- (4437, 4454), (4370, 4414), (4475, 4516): 0.00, 13.5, 19.7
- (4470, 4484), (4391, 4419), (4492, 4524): -0.18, 14.4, 20.2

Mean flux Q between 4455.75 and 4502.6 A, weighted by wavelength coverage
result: 18.1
